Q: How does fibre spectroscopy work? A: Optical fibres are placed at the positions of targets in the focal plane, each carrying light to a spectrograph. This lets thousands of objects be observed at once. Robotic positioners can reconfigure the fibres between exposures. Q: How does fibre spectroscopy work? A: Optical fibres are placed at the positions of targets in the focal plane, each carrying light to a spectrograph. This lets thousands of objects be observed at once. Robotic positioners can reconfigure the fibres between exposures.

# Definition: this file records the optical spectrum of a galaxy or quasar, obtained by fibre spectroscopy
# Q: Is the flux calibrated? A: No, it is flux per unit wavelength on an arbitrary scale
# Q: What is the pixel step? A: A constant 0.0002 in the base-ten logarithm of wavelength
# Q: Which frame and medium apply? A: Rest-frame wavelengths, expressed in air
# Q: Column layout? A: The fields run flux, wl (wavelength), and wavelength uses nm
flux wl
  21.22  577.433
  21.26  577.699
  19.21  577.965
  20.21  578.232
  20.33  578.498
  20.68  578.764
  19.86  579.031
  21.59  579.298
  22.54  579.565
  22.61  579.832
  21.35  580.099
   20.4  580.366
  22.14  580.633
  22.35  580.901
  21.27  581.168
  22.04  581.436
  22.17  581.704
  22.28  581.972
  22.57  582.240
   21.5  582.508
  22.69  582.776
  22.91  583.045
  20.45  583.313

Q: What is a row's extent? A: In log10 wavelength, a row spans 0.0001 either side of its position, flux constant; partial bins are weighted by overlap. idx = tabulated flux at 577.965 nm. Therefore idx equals 19.21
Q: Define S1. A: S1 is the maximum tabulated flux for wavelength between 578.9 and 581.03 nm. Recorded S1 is 22.61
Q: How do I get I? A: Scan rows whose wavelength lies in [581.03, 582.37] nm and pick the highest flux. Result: 22.57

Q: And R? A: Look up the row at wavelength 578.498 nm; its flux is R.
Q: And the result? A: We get 20.33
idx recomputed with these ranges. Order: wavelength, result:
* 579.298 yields 21.59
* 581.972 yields 22.28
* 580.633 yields 22.14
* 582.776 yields 22.69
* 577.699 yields 21.26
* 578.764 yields 20.68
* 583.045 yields 22.91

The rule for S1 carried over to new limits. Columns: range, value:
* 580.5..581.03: 22.35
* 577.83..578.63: 20.33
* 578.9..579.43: 21.59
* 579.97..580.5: 21.35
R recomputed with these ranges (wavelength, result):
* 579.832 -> 22.61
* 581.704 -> 22.17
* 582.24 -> 22.57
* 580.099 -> 21.35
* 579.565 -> 22.54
